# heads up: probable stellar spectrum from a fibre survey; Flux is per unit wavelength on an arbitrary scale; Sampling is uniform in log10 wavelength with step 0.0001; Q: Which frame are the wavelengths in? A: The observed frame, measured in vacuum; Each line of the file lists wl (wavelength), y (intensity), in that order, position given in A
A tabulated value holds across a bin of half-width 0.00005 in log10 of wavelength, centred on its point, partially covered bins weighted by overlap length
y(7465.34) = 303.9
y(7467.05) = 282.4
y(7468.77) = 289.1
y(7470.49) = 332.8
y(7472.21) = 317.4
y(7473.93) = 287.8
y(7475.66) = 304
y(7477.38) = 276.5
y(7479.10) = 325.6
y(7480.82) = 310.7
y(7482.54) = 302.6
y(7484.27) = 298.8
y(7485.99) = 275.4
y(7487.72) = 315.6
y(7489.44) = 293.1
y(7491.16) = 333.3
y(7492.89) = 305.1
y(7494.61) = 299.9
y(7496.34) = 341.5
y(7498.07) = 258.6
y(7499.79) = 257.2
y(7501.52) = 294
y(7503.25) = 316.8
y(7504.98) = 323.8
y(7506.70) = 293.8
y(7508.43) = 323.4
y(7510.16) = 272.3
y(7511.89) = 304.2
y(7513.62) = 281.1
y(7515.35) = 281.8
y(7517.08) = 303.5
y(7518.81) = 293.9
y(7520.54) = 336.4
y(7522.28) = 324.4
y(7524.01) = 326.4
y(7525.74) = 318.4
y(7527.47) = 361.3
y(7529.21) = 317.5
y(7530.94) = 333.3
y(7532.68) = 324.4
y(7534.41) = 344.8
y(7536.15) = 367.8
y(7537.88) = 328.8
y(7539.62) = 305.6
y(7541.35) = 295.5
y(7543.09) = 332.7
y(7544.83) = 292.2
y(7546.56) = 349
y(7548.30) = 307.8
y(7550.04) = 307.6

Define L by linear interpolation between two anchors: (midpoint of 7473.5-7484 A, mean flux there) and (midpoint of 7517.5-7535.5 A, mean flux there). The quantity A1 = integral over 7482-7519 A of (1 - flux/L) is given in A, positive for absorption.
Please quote 1.7 A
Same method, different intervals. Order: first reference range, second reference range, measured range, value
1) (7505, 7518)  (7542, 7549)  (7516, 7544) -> -1.48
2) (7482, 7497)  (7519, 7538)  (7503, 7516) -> 0.86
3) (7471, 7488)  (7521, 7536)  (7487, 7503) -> 0.56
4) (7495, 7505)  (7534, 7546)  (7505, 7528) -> -0.10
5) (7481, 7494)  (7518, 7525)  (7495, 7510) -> 0.55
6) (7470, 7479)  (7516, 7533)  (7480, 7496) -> 0.22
